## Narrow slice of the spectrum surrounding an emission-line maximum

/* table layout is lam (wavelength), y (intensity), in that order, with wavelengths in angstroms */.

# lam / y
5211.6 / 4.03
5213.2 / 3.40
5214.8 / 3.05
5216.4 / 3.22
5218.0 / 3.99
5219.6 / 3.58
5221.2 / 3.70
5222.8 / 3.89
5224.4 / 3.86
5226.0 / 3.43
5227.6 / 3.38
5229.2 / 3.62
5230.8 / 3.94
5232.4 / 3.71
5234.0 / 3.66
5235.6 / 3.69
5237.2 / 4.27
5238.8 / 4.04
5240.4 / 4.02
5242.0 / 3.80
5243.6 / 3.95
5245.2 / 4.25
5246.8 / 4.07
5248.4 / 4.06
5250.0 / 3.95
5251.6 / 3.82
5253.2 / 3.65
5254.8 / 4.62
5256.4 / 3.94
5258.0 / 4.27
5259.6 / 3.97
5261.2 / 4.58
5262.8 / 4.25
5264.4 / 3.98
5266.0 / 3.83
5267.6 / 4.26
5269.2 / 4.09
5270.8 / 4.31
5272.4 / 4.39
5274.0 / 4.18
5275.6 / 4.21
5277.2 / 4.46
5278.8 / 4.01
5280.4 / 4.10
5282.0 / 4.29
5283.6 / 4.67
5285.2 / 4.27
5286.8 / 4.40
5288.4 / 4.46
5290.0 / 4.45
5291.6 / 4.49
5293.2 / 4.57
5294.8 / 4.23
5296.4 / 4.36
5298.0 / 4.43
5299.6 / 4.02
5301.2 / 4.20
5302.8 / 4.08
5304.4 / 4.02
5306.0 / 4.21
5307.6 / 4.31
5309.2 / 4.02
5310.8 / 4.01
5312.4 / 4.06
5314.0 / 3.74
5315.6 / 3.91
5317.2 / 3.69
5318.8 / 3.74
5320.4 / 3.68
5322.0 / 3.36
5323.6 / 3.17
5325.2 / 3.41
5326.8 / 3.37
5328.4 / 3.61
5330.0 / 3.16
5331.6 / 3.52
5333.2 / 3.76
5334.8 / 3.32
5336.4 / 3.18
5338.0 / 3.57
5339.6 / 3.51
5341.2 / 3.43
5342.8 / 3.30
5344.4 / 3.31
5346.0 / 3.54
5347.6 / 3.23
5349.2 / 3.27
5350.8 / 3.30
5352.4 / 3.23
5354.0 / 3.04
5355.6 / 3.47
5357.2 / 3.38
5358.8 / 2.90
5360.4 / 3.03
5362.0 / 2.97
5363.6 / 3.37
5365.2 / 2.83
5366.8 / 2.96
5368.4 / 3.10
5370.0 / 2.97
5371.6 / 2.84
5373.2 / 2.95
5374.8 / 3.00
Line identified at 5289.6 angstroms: C III]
